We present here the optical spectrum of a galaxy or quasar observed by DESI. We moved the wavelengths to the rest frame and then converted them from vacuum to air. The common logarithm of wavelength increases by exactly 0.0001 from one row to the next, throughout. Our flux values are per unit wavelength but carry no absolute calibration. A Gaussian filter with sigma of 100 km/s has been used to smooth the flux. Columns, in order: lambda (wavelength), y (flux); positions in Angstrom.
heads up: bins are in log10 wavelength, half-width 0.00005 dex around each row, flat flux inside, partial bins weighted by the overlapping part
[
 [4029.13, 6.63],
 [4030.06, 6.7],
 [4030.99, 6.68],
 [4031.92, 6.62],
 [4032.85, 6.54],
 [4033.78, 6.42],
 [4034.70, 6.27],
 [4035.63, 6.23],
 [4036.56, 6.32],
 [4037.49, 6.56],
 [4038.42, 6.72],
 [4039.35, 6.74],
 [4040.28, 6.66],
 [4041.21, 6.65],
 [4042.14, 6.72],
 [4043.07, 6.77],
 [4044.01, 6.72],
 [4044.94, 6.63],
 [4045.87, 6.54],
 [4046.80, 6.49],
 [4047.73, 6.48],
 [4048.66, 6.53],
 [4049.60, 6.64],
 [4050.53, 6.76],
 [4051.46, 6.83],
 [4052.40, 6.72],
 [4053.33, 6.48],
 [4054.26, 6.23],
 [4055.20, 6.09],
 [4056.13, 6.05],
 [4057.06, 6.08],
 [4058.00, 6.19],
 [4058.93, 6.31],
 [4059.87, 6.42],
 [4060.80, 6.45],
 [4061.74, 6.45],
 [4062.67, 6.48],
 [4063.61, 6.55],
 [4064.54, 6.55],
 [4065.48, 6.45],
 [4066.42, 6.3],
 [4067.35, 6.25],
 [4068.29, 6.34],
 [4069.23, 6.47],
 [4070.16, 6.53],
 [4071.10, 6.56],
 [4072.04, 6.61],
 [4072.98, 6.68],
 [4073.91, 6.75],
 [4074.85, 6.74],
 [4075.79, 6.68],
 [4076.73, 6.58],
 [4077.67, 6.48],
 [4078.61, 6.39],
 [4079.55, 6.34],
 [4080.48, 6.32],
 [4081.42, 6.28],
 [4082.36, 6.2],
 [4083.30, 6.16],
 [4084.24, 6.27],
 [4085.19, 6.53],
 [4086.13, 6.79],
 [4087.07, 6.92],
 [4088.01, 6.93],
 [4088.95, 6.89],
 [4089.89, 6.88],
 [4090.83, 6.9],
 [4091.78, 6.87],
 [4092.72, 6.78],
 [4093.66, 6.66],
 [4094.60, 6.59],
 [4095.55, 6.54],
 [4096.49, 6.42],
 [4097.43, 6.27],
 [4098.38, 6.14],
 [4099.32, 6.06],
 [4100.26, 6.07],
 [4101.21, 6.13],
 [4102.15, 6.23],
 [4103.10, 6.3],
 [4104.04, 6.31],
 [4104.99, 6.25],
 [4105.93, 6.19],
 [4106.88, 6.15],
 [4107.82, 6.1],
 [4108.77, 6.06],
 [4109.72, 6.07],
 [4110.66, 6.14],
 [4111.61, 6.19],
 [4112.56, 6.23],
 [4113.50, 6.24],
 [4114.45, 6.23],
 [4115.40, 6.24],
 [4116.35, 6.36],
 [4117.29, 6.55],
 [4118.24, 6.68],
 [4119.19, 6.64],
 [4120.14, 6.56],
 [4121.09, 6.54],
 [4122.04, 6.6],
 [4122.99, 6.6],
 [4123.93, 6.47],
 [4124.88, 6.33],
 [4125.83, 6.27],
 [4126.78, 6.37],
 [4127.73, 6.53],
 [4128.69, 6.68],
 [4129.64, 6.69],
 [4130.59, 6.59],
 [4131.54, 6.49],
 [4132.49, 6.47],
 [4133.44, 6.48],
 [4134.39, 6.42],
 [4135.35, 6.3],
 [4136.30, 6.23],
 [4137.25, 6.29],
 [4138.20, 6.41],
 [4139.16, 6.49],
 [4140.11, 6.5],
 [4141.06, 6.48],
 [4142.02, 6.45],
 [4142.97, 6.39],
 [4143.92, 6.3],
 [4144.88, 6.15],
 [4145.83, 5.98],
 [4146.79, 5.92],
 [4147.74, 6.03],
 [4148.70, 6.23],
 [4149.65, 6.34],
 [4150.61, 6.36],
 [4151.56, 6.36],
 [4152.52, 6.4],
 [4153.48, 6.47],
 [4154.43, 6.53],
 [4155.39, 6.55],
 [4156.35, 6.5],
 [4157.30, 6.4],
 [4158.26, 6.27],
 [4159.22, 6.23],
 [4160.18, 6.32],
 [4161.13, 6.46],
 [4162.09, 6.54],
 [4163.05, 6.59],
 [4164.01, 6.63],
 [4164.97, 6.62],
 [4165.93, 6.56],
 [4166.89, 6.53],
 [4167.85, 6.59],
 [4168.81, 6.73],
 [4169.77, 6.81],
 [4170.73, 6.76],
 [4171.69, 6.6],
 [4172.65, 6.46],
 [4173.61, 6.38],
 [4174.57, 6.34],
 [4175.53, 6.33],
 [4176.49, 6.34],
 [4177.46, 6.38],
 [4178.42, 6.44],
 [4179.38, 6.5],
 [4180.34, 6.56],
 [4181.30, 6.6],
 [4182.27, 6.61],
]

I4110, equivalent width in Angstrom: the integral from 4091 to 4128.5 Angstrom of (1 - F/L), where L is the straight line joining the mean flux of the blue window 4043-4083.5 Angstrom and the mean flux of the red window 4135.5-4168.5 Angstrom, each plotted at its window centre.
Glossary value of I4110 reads 0.3 Angstrom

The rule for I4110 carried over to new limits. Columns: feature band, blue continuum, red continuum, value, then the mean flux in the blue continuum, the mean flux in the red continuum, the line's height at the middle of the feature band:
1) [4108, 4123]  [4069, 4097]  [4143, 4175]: 0.37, 6.59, 6.42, 6.52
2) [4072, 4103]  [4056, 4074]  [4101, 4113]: -1.08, 6.43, 6.18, 6.29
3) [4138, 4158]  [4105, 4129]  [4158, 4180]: 0.30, 6.36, 6.5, 6.44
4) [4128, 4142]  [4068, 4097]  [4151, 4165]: 0.06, 6.59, 6.45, 6.49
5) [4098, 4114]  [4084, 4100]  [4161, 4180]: 1.04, 6.61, 6.53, 6.6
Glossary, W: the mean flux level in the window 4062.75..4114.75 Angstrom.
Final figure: 6.43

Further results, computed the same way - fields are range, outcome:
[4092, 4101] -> 6.4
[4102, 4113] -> 6.18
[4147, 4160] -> 6.35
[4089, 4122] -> 6.38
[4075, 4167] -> 6.41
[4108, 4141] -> 6.41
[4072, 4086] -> 6.47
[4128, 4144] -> 6.45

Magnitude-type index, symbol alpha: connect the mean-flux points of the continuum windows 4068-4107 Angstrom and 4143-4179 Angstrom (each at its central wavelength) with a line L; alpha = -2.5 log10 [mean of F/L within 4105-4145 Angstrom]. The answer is 0.01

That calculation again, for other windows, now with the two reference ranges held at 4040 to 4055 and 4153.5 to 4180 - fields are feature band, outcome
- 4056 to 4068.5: 0.039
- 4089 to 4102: 0.011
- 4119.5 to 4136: 0.007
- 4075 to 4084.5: 0.031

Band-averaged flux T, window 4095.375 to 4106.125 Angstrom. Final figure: 6.24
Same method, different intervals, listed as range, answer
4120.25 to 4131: 6.52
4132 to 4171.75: 6.42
